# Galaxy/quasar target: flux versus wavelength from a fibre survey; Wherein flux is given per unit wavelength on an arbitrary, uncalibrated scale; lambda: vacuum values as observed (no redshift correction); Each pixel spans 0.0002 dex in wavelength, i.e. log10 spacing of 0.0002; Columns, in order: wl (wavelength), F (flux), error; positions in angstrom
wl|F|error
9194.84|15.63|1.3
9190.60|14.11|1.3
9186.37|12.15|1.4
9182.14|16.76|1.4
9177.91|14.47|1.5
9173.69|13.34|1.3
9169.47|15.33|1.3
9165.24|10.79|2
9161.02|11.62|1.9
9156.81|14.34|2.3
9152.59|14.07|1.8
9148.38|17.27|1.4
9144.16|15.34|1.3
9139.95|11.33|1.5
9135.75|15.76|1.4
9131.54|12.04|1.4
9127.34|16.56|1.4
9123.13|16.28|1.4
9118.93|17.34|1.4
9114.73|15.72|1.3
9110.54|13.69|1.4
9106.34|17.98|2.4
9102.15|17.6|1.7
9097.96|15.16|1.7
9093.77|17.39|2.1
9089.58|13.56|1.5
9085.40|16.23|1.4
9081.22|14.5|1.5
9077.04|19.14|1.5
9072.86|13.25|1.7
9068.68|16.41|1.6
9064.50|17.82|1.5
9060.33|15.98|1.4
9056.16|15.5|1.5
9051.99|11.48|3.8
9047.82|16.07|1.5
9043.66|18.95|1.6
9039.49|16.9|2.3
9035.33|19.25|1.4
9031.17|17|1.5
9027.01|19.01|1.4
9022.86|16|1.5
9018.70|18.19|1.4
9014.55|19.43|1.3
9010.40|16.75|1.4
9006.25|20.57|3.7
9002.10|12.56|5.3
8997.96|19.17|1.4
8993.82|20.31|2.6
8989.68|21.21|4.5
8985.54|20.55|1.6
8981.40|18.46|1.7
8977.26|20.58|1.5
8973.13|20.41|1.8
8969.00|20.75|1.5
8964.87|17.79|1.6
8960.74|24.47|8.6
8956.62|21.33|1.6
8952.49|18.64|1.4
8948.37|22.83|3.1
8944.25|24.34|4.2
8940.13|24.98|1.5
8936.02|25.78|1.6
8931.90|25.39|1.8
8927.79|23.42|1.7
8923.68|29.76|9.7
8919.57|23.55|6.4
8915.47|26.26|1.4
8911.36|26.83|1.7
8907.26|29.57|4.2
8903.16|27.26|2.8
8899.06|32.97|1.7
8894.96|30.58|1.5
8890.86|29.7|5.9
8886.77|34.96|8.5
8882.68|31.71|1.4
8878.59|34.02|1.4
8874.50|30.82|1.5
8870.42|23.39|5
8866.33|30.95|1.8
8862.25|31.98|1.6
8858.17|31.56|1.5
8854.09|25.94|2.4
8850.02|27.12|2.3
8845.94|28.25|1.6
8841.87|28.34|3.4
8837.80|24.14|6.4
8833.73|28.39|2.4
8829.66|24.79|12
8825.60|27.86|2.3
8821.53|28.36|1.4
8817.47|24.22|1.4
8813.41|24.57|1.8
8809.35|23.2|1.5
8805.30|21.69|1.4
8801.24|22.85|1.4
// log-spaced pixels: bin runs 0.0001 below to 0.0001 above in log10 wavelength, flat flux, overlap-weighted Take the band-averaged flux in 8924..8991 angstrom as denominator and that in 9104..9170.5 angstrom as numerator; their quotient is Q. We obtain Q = 0.66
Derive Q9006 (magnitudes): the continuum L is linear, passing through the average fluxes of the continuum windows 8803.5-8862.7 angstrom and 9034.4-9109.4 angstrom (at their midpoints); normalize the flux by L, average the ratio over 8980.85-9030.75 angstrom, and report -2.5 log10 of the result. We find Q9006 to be 0.04 mag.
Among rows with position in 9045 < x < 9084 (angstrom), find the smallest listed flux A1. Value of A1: 11.48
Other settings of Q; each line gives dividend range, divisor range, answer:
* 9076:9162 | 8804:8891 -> 0.55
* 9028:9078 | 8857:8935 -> 0.57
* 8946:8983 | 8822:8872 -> 0.74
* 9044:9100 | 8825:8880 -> 0.55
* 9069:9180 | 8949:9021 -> 0.77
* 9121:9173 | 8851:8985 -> 0.54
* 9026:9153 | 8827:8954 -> 0.58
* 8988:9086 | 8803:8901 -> 0.61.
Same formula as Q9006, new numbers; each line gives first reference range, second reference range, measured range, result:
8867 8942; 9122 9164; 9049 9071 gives 0.24 mag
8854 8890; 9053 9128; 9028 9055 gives 0.16 mag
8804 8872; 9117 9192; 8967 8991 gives 0.05 mag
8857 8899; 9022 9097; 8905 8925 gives 0.04 mag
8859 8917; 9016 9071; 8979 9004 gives 0.14 mag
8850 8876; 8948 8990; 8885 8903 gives -0.19 mag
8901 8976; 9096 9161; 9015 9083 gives 0.14 mag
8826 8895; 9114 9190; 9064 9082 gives 0.14 mag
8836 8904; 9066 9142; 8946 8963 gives 0.13 mag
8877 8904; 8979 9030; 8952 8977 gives 0.12 mag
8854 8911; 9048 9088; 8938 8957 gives 0.12 mag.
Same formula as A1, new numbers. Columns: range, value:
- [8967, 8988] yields 18.46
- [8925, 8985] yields 17.79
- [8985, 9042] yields 12.56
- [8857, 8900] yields 23.39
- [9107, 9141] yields 11.33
